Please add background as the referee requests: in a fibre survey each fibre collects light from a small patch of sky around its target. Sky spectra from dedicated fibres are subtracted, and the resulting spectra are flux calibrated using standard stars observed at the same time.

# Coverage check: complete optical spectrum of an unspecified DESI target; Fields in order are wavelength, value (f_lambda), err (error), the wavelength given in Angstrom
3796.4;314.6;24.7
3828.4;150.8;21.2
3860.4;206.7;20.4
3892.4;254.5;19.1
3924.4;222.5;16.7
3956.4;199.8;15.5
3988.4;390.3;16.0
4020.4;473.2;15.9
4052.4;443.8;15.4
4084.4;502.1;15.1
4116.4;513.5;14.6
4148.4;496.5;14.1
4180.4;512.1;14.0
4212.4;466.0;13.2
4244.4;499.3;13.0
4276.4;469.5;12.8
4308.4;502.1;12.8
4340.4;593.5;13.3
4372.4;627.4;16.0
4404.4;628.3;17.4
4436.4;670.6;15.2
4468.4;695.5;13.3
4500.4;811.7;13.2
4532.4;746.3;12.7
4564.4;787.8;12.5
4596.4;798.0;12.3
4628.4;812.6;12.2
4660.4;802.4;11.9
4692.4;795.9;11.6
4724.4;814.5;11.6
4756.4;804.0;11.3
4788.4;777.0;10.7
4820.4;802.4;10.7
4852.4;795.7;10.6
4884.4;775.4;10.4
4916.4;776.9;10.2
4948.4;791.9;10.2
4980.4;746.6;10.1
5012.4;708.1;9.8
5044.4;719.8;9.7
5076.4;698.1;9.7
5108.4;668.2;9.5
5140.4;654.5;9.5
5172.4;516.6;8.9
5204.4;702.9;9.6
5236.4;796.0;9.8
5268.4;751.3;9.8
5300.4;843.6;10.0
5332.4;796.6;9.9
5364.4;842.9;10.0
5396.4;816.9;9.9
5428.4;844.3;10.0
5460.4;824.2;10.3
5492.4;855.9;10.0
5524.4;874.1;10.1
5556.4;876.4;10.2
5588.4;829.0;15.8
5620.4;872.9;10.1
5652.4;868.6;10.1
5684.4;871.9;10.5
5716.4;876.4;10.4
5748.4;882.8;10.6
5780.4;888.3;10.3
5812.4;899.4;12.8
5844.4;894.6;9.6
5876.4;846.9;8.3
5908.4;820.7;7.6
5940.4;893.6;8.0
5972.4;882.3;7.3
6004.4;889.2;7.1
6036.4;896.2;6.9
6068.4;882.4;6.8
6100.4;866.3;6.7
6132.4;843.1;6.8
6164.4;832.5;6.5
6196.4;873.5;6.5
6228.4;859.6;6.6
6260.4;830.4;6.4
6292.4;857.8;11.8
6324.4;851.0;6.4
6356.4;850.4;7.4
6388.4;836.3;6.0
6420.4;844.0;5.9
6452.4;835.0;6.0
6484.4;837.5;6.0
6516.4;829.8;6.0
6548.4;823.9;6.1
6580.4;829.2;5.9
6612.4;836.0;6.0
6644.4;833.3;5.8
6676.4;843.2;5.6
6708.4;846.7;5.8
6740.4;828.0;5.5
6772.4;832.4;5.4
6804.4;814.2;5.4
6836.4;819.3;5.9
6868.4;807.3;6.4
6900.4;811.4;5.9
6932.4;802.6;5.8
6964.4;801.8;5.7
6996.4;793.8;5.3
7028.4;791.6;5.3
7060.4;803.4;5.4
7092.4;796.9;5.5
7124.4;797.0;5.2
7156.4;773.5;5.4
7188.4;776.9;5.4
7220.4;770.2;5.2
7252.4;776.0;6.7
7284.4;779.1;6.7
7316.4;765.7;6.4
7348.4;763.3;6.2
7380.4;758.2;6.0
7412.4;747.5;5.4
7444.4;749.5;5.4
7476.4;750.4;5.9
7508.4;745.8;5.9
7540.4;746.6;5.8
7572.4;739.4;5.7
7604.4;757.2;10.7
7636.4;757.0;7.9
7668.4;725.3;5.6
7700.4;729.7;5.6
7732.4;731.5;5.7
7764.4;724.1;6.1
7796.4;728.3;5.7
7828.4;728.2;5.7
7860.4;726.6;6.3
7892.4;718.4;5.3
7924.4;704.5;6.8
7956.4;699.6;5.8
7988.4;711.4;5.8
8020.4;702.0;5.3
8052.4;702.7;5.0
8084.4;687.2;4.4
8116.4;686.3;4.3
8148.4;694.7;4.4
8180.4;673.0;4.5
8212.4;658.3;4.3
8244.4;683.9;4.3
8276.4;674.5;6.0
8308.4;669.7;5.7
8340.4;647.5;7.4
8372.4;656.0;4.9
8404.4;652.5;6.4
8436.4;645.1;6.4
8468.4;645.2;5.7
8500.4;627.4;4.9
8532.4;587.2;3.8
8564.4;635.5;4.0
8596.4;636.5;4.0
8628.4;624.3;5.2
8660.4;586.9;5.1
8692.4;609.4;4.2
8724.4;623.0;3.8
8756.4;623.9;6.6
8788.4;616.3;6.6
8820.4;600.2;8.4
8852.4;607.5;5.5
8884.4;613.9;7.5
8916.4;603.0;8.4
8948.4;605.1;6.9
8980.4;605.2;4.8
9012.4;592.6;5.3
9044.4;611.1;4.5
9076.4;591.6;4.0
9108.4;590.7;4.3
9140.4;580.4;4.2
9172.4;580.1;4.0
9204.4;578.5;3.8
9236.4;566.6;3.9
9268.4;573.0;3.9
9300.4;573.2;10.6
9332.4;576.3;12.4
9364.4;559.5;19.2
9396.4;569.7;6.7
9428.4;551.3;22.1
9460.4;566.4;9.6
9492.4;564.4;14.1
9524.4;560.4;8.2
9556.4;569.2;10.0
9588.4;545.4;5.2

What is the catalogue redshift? 0.000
